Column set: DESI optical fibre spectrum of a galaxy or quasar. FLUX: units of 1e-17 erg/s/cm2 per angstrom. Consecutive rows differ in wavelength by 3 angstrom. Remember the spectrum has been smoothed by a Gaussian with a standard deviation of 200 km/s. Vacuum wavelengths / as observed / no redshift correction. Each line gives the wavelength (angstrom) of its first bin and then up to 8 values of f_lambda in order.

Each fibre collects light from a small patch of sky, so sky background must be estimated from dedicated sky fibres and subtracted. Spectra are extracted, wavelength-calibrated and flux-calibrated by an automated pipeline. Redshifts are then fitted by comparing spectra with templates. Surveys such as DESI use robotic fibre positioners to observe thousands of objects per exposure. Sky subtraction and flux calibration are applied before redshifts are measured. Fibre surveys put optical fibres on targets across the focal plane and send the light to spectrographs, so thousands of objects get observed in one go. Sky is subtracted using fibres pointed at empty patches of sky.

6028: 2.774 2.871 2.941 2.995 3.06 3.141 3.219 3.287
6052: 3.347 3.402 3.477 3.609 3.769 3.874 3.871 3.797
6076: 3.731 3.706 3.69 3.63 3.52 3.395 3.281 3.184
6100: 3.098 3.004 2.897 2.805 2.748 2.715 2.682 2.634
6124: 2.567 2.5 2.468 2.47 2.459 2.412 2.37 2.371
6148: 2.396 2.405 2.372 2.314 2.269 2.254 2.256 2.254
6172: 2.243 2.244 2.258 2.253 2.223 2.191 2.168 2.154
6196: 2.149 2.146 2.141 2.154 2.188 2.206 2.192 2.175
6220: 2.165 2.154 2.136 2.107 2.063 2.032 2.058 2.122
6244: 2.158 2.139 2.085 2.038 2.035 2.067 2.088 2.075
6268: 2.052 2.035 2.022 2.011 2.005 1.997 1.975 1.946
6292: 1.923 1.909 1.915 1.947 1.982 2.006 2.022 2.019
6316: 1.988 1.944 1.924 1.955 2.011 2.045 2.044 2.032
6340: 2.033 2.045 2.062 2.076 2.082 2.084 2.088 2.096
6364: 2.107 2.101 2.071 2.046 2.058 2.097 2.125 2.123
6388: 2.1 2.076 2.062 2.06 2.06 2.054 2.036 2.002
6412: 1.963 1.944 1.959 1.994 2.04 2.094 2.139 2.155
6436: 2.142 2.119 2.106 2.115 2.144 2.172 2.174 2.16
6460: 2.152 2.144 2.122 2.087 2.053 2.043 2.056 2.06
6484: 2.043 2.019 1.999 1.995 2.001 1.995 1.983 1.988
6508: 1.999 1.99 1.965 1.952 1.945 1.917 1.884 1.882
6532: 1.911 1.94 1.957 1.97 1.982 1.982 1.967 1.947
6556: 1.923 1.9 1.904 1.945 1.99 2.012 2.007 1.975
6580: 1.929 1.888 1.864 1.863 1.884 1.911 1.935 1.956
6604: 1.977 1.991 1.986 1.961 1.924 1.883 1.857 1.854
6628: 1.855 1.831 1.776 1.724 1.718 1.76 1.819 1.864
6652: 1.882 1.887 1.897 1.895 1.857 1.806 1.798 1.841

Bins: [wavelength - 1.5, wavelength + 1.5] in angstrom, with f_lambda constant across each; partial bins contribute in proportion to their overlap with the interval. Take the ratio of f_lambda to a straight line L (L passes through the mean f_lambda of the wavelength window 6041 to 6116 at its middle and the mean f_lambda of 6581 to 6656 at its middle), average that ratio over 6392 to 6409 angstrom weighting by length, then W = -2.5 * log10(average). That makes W 0.21 mag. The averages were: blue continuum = 3.37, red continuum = 1.87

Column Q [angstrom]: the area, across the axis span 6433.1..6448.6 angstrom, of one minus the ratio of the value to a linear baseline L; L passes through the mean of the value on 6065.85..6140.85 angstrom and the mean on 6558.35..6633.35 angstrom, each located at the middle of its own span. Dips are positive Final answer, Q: 1.08 angstrom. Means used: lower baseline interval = 3.08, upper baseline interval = 1.92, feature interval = 2.13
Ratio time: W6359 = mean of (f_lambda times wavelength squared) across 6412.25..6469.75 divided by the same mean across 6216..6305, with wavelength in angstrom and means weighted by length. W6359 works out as 1.1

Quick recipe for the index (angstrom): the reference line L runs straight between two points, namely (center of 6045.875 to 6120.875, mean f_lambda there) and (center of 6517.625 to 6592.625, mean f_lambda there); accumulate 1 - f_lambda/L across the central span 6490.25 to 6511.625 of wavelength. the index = 1.05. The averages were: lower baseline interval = 3.34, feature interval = 1.99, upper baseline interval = 1.94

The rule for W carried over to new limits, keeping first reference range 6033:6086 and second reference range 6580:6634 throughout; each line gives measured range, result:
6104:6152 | 0.27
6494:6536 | 0.11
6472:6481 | 0.11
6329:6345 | 0.30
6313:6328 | 0.36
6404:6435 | 0.20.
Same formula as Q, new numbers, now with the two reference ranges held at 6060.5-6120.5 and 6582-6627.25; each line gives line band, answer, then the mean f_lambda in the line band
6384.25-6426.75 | 7.4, 2.03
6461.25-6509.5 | 4.4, 2.04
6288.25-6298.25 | 3.1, 1.92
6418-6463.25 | 4.8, 2.12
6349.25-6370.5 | 4.1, 2.09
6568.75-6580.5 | 0.1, 1.99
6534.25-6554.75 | 1.2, 1.96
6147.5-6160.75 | 3.4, 2.35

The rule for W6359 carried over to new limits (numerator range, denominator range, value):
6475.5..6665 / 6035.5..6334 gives 0.88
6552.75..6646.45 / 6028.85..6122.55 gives 0.69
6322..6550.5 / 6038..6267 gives 0.86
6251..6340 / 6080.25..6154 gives 0.75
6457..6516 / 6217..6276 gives 1.05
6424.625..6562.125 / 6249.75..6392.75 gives 1.05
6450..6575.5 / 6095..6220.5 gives 0.93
